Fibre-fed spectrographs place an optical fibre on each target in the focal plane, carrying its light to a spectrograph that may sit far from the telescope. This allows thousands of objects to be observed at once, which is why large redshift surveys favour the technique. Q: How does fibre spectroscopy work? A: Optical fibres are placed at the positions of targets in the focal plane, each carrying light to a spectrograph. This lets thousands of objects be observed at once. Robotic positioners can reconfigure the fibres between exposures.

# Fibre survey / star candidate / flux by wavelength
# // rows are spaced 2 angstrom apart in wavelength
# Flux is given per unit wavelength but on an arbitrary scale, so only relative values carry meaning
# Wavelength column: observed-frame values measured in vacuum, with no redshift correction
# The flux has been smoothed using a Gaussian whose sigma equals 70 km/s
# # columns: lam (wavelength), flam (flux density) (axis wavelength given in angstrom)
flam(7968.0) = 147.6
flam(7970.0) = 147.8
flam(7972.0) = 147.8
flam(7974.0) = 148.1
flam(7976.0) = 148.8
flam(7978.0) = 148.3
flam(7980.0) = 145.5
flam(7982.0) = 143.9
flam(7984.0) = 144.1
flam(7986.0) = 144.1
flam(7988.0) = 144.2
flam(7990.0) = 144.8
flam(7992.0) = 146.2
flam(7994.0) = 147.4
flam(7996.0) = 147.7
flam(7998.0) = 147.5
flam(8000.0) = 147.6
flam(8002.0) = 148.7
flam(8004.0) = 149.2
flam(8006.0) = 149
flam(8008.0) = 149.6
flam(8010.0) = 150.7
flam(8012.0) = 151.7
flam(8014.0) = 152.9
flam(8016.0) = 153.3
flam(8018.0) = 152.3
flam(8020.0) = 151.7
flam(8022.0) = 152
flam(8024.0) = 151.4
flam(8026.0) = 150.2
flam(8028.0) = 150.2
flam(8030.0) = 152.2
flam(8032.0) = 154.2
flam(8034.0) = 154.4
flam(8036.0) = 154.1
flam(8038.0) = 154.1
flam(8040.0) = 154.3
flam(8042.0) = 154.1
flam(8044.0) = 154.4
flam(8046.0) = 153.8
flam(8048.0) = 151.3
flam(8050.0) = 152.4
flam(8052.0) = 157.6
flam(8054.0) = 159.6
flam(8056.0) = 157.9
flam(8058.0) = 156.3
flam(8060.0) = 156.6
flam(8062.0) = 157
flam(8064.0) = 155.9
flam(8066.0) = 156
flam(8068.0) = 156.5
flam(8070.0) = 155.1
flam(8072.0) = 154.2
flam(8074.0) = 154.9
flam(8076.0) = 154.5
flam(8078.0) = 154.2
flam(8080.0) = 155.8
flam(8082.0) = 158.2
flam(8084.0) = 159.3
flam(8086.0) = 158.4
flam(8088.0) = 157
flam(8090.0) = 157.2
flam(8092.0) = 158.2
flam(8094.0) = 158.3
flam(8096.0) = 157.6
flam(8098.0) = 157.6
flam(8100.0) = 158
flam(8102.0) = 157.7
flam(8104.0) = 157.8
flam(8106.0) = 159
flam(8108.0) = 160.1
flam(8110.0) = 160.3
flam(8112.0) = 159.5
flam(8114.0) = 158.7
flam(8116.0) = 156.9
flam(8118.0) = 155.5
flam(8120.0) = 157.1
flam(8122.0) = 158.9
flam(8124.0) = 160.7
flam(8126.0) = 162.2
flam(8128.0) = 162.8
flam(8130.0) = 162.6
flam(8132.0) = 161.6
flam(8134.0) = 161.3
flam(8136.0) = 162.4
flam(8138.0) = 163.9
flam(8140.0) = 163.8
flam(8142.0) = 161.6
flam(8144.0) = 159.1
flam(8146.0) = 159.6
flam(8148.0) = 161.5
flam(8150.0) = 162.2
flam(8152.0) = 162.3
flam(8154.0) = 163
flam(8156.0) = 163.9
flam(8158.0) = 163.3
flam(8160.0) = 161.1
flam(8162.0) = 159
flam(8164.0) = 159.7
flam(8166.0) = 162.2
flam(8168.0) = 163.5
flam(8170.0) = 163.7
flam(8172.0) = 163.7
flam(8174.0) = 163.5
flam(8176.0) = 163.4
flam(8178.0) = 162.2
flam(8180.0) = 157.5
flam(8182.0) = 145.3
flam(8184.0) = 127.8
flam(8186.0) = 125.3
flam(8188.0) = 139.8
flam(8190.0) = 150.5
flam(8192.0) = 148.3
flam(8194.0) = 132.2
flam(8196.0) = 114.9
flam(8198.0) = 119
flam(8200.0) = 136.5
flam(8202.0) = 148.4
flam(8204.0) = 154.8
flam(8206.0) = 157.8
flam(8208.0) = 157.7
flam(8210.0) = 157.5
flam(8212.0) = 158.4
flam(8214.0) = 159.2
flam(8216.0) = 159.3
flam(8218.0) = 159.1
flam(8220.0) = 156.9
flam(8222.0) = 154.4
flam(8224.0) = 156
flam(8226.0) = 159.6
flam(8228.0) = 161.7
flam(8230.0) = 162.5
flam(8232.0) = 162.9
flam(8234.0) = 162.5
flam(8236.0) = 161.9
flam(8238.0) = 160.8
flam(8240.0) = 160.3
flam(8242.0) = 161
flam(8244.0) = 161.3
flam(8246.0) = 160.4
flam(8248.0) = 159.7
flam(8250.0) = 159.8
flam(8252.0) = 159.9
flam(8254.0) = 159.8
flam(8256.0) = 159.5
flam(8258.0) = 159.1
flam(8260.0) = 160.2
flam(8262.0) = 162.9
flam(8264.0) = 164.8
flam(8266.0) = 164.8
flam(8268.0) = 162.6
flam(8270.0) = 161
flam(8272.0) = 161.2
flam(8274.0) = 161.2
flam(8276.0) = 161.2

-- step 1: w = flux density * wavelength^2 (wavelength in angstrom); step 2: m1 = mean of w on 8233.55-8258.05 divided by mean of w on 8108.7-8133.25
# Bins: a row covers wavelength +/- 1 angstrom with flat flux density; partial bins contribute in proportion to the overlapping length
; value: 1.0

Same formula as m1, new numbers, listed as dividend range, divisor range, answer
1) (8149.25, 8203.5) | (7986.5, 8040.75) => 1.05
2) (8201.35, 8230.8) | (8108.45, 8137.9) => 1.01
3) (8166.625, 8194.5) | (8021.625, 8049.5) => 1.02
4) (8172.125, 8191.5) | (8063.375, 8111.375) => 0.97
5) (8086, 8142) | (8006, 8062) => 1.06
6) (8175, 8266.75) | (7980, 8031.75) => 1.09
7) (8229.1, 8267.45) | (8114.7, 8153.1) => 1.03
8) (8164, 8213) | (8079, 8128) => 0.96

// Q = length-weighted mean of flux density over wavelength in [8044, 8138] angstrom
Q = 158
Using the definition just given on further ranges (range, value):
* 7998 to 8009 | 149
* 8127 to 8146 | 162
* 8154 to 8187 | 157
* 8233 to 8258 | 161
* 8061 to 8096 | 157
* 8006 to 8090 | 154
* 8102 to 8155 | 160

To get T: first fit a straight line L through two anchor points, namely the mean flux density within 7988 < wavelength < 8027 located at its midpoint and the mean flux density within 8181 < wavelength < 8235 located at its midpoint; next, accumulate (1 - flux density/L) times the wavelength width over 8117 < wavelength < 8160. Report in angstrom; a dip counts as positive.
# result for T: -3.5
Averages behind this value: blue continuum 150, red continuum 149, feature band 161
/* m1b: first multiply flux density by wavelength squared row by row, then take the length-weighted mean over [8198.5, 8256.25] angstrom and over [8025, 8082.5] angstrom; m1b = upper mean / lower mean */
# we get 1.1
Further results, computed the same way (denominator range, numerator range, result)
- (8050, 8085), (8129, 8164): 1.06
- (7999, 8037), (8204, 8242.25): 1.11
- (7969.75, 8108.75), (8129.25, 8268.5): 1.07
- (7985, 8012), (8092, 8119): 1.10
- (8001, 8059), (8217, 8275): 1.11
